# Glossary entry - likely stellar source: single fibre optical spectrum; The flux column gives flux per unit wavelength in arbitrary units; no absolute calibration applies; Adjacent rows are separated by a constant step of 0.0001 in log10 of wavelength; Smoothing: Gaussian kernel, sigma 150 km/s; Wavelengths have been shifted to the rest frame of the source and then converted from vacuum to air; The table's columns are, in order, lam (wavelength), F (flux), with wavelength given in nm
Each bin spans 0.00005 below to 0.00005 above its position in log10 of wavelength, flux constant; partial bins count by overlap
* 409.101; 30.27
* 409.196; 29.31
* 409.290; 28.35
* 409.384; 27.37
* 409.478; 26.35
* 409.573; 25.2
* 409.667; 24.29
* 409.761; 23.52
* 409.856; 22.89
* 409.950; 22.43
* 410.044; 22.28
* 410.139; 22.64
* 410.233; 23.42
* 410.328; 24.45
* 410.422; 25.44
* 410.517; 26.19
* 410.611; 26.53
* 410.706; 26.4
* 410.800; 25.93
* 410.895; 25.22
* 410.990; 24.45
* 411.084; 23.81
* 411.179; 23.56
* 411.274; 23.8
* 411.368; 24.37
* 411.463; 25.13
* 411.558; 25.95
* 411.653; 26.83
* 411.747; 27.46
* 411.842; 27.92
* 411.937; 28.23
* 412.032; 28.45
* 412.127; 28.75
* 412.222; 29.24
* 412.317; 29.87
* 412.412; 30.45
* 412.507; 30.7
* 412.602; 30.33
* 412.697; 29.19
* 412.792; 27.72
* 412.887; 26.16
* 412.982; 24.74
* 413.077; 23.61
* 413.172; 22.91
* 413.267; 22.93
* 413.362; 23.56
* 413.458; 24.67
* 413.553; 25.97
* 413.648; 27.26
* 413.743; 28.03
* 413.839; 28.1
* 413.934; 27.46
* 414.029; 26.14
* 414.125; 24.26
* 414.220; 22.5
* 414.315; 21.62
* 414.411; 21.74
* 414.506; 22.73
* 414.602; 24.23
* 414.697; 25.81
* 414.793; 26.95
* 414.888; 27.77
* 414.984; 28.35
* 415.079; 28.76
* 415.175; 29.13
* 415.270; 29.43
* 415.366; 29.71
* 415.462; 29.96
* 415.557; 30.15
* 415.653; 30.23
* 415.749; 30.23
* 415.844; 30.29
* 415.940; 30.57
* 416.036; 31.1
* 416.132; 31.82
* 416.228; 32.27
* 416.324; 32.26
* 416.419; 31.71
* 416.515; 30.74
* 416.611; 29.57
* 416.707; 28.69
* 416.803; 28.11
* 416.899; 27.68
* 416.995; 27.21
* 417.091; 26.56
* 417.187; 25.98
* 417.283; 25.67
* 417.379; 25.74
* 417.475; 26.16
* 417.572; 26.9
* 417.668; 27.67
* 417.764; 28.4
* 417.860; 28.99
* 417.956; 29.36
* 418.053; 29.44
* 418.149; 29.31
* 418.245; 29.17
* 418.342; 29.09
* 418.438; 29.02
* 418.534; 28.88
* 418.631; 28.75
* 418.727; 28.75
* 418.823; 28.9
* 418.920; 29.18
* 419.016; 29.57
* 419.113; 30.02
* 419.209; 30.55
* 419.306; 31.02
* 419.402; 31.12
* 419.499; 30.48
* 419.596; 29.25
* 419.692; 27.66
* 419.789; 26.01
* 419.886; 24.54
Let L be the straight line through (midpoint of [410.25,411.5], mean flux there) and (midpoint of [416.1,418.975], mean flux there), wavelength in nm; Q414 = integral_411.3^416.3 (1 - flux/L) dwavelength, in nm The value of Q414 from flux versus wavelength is -0.14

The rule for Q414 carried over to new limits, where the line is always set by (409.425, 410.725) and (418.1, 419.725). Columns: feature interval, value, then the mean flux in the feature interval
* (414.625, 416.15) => -0.100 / 29.3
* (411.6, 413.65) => -0.102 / 27.1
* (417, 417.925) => 0.055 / 27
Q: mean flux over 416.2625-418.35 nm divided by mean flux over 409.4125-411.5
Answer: 1.16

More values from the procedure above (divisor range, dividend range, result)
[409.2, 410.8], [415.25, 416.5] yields 1.23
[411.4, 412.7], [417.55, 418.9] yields 1.02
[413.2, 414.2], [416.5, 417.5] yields 1.07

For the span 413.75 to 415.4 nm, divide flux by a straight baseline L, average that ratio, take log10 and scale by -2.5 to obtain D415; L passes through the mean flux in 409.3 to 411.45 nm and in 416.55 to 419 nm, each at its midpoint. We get 0.02 mag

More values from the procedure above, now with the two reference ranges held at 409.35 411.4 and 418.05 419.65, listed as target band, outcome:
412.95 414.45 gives 0.08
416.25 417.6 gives 0.01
